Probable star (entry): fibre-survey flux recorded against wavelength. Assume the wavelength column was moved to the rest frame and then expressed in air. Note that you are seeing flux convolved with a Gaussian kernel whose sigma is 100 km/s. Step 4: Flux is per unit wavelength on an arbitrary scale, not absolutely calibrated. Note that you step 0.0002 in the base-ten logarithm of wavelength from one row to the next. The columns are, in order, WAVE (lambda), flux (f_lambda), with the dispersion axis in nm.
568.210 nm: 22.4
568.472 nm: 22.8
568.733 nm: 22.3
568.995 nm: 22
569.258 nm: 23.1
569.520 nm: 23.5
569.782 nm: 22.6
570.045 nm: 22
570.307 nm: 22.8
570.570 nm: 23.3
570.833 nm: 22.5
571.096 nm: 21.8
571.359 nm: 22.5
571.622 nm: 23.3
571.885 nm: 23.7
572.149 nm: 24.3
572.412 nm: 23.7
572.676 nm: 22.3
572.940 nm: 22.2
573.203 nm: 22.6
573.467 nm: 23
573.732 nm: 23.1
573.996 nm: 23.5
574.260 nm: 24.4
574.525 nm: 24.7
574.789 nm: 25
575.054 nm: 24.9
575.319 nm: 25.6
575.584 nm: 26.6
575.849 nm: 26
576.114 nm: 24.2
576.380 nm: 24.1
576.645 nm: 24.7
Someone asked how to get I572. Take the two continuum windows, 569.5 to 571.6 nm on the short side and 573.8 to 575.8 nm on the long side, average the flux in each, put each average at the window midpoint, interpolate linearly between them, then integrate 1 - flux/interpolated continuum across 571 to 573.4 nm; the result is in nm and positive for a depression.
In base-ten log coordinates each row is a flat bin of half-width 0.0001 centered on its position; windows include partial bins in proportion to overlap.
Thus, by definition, 0.06 nm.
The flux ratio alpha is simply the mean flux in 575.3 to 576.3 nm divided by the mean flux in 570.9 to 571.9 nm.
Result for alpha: 1.12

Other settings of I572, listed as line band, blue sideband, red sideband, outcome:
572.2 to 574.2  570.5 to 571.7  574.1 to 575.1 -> 0.071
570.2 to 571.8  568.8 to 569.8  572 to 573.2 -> 0.015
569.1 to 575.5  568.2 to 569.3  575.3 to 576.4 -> 0.150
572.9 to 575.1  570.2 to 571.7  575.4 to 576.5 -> 0.048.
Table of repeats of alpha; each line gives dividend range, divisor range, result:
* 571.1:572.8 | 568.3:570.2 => 1.03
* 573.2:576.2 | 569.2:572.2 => 1.07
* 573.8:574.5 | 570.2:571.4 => 1.06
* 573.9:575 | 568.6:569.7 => 1.08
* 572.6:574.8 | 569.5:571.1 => 1.03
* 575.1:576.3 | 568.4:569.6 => 1.12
